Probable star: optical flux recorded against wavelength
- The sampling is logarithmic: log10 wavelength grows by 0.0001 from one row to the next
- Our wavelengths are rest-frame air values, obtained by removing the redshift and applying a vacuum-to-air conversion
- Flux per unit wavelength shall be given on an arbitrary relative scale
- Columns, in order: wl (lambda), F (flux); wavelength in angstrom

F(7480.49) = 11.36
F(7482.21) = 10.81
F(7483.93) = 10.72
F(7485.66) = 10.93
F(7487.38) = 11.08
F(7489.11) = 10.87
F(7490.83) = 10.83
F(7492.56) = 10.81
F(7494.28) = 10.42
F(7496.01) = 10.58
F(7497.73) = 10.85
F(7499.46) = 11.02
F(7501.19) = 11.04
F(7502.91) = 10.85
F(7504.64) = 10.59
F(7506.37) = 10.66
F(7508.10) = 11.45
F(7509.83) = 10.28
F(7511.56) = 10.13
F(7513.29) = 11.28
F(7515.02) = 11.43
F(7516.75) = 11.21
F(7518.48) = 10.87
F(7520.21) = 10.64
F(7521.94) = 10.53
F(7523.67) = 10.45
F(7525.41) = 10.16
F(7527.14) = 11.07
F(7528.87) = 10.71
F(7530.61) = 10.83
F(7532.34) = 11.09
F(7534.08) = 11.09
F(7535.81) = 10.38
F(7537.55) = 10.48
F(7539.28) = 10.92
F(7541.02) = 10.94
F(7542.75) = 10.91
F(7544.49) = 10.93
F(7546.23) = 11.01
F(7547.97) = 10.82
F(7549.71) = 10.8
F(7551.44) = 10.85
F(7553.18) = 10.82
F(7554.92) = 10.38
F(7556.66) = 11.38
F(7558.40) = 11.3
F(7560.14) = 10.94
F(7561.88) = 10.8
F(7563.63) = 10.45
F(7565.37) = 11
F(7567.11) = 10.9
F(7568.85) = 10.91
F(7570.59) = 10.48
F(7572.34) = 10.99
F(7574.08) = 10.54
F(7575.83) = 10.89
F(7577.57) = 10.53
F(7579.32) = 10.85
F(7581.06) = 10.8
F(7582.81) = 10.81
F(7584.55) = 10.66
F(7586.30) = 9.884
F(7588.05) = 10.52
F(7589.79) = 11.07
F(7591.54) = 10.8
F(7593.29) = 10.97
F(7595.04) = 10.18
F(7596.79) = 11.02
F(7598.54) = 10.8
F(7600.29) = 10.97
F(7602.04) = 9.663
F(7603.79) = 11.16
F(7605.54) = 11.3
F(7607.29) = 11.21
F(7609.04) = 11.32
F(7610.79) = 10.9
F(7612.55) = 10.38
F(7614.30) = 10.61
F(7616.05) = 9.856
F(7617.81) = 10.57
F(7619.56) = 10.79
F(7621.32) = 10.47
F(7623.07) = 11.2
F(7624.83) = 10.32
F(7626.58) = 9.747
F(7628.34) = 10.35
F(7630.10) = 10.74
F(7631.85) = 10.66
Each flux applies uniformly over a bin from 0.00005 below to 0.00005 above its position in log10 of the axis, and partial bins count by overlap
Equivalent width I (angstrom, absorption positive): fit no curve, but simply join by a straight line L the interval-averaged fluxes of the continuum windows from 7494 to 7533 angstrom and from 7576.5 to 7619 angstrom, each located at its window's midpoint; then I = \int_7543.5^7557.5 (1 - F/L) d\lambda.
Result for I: -0.2 angstrom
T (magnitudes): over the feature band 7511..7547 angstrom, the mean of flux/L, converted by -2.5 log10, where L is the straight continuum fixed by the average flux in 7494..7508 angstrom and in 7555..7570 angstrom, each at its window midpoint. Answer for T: 0.00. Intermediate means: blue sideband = 10.8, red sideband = 10.9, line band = 10.8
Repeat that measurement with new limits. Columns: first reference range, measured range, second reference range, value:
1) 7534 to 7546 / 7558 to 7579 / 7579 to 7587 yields -0.01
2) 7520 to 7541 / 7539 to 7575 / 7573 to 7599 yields -0.02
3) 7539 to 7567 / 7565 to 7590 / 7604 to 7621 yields 0.01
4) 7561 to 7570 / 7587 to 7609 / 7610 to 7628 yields -0.02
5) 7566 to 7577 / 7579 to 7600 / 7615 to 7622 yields -0.01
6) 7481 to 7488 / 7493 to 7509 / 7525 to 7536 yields 0.00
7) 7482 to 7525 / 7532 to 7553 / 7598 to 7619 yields -0.01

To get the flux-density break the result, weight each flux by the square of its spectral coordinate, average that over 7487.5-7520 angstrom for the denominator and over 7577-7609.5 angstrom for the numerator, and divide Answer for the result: 1.0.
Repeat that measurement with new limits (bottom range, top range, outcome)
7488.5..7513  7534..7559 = 1.02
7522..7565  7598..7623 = 1.01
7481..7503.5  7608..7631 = 1.01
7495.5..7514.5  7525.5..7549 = 1.01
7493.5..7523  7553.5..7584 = 1.02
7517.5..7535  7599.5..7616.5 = 1.02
